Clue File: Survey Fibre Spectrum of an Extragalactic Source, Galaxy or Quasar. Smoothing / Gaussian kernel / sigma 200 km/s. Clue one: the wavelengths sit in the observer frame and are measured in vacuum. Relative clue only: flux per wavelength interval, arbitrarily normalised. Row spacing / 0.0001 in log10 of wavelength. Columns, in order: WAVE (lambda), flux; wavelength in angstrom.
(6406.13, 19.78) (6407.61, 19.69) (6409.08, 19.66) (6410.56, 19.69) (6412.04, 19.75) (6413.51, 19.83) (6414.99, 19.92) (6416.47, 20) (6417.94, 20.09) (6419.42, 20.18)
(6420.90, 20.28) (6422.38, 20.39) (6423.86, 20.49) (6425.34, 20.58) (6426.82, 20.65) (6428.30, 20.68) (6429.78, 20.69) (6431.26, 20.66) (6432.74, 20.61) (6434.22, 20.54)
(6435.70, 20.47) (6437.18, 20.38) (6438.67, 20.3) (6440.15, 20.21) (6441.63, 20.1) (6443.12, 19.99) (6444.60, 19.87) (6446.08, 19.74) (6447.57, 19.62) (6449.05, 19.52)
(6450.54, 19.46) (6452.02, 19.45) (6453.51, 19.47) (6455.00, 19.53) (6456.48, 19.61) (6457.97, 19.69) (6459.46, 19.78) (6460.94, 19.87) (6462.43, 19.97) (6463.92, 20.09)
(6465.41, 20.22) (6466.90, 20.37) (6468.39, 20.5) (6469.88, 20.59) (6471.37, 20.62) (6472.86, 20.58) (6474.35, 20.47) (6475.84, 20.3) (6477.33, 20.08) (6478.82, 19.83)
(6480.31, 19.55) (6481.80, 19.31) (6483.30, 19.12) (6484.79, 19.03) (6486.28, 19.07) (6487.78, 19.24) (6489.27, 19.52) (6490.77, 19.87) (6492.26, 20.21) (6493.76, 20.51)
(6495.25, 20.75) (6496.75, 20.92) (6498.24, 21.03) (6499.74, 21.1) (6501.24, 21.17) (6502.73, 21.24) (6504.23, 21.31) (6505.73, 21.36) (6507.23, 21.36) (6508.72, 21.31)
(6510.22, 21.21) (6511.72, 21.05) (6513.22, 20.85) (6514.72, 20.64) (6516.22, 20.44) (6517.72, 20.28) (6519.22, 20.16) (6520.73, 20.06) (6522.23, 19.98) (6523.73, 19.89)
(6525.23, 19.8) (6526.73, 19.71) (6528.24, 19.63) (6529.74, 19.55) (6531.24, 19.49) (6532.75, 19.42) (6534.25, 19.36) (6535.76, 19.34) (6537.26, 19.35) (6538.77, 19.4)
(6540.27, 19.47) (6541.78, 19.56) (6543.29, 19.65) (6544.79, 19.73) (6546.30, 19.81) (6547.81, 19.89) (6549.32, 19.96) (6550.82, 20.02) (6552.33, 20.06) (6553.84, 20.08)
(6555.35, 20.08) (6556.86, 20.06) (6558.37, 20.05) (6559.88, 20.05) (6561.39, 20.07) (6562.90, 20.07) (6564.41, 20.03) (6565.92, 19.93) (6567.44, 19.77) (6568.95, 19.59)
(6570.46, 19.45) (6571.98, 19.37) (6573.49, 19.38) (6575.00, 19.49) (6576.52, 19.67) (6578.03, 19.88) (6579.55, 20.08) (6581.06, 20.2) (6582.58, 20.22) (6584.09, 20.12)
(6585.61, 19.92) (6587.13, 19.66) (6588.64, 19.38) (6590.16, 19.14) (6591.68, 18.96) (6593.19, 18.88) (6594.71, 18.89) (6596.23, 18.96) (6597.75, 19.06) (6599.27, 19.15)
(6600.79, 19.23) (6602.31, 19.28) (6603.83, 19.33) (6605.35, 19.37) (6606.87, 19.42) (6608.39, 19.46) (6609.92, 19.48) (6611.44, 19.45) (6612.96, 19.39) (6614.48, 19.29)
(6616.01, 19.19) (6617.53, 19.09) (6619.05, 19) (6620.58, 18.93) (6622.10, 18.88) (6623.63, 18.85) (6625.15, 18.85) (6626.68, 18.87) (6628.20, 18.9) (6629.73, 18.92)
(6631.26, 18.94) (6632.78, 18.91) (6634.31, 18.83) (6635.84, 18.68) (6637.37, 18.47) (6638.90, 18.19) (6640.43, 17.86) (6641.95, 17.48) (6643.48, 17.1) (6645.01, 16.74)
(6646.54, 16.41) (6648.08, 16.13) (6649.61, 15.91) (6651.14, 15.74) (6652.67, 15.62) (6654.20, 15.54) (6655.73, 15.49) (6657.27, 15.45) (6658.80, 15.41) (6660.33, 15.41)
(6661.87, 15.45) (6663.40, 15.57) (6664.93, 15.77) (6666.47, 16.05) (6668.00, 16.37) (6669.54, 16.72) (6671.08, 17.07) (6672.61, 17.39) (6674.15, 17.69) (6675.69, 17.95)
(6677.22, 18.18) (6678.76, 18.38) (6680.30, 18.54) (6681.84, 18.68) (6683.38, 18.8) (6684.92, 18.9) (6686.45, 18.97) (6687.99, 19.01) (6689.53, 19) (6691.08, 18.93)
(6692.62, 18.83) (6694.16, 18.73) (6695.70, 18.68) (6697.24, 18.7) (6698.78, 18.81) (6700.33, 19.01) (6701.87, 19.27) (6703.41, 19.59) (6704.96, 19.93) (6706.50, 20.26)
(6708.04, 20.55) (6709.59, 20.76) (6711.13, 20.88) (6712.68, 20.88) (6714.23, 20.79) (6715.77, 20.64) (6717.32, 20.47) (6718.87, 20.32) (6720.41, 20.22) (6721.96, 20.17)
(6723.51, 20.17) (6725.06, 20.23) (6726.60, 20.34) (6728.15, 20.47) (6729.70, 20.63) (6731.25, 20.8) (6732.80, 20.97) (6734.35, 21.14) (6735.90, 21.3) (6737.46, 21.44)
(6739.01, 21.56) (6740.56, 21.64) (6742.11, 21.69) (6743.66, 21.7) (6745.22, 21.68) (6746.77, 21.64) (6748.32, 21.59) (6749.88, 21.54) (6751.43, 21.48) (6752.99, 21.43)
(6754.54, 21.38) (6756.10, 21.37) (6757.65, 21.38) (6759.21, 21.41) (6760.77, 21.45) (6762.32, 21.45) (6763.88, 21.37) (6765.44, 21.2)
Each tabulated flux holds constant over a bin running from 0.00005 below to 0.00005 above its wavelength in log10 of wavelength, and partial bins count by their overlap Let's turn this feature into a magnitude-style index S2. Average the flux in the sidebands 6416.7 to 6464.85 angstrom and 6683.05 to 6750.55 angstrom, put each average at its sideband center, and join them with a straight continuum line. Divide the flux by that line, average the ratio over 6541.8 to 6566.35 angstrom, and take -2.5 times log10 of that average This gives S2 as 0.01 mag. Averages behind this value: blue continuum 20.1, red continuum 20.3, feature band 20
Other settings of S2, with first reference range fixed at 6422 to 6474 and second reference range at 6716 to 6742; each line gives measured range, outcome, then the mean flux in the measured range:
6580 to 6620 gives 0.06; 19.4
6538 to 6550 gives 0.04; 19.7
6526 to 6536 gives 0.05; 19.5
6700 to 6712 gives 0.03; 20.1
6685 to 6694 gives 0.10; 18.9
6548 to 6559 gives 0.02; 20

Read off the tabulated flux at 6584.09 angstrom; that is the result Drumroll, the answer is 20.12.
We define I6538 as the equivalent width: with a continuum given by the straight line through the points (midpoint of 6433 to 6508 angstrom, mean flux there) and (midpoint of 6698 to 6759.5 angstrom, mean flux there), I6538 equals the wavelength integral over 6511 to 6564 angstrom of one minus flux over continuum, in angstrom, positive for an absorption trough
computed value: 1.0 angstrom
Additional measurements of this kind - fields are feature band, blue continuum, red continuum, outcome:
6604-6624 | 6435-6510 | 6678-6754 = 0.96 angstrom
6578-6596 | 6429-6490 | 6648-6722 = -0.58 angstrom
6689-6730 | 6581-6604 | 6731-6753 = 2.16 angstrom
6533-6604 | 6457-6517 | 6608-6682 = -2.62 angstrom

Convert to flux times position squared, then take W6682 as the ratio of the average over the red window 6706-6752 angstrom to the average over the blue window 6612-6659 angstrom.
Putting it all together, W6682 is 1.21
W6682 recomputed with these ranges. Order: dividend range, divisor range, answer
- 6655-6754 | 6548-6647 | 1.04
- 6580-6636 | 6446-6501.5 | 1.00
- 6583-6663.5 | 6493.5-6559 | 0.93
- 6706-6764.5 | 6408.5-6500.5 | 1.14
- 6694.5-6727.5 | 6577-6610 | 1.07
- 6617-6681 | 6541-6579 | 0.90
